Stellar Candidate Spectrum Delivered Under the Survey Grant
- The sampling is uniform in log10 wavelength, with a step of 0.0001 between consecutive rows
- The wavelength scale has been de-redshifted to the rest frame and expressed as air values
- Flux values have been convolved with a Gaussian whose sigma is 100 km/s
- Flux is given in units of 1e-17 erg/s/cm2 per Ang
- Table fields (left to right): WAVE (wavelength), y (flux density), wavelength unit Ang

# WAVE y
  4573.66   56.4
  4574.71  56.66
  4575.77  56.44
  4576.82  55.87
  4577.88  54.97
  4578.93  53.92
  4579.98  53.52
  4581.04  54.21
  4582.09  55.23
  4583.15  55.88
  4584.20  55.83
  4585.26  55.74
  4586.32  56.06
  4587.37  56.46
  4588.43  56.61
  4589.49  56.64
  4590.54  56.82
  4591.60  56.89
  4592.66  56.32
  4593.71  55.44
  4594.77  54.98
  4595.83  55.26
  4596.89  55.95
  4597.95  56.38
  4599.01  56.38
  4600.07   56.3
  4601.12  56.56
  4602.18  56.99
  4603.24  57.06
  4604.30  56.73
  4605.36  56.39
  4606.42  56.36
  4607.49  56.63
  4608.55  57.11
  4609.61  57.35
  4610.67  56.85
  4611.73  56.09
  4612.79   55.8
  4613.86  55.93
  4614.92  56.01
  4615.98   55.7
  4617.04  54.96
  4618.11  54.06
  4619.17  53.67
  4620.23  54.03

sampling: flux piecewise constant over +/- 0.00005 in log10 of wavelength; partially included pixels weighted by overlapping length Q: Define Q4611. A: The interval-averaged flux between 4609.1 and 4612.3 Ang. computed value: 56.8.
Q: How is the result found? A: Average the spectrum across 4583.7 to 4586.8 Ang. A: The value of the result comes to 55.7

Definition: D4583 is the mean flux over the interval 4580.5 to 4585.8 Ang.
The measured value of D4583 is 55.3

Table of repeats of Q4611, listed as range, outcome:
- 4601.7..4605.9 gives 56.8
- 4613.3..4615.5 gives 55.9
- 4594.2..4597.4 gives 55.3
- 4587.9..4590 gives 56.5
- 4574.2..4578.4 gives 55.9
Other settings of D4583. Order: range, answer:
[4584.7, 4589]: 56.1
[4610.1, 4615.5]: 56.2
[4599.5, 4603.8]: 56.8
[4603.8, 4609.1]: 56.6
